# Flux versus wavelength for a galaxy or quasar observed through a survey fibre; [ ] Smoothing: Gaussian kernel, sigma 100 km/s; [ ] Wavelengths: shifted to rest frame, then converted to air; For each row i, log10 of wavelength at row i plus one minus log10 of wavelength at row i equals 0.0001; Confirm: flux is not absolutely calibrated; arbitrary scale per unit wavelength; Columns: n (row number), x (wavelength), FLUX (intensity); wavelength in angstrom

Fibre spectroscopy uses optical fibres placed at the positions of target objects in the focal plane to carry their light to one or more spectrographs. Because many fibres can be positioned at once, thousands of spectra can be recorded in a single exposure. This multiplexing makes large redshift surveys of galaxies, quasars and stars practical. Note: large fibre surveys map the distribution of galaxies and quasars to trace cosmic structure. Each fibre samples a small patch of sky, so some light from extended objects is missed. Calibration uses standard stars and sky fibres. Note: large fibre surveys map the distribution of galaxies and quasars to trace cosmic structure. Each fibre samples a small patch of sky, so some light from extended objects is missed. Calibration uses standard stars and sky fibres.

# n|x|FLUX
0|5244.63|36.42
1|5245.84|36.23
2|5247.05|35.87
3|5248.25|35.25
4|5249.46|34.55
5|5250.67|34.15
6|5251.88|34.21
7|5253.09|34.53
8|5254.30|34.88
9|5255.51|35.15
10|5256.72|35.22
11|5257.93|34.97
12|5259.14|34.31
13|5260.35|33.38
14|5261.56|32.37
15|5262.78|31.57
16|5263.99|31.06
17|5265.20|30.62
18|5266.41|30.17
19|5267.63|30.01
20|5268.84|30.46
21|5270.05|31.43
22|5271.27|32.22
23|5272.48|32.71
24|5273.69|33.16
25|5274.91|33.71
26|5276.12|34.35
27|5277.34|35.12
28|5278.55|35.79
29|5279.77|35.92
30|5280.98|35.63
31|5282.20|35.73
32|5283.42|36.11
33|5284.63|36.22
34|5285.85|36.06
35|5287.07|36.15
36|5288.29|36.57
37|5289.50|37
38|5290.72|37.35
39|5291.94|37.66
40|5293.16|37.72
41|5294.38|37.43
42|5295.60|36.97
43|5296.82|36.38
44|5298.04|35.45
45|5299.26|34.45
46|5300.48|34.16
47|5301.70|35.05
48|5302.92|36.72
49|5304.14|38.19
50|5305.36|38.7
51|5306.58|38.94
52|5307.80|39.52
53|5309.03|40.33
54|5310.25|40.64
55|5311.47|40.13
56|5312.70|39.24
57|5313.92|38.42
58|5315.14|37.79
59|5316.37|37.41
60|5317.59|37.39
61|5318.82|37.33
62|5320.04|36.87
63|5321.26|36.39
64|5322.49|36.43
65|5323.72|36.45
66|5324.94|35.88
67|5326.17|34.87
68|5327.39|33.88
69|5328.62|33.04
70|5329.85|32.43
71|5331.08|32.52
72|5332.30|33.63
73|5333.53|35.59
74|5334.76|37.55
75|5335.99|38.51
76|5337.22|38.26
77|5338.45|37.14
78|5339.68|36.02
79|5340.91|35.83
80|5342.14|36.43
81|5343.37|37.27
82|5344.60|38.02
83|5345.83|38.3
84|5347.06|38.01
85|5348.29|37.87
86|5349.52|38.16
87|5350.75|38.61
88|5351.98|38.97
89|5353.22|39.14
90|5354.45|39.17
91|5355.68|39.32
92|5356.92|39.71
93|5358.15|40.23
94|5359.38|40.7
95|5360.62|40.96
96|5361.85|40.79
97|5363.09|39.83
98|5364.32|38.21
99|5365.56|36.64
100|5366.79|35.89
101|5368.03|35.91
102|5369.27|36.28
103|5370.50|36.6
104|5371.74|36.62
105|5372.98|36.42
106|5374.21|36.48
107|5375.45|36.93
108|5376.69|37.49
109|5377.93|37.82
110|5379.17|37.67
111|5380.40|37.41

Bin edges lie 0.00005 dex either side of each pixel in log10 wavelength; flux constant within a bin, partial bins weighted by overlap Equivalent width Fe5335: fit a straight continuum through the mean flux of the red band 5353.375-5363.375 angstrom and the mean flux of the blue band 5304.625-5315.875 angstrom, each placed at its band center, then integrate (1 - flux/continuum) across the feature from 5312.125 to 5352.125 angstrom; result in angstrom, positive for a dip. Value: 3.00 angstrom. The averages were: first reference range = 39.3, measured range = 36.7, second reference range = 40.1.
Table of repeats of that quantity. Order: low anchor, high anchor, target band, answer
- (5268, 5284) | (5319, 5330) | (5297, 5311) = -1.1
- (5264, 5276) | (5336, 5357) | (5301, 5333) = -1.2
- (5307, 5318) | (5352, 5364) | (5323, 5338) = 1.6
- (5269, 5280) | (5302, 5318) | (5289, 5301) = 0.0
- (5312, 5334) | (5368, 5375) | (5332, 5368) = -1.9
